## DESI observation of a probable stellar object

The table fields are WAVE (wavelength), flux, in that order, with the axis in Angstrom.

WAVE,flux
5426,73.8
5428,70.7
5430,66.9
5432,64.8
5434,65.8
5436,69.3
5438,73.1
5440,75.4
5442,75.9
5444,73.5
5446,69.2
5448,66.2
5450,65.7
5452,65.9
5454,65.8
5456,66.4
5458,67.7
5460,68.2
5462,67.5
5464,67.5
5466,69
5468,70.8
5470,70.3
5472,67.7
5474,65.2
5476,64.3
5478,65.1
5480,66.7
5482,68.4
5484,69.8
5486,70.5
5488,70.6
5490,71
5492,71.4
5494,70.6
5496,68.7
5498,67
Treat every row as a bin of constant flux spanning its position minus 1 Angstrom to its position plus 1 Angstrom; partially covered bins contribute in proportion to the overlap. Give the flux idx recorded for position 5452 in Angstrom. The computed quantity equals 65.9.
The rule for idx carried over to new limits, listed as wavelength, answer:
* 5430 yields 66.9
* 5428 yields 70.7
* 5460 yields 68.2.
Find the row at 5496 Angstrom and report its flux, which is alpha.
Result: 68.7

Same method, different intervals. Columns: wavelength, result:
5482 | 68.4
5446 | 69.2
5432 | 64.8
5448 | 66.2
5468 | 70.8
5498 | 67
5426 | 73.8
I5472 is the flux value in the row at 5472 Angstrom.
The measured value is 67.7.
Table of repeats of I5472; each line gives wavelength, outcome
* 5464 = 67.5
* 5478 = 65.1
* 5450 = 65.7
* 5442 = 75.9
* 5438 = 73.1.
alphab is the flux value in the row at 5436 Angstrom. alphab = 69.3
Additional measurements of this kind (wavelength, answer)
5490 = 71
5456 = 66.4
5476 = 64.3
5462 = 67.5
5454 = 65.8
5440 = 75.4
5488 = 70.6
